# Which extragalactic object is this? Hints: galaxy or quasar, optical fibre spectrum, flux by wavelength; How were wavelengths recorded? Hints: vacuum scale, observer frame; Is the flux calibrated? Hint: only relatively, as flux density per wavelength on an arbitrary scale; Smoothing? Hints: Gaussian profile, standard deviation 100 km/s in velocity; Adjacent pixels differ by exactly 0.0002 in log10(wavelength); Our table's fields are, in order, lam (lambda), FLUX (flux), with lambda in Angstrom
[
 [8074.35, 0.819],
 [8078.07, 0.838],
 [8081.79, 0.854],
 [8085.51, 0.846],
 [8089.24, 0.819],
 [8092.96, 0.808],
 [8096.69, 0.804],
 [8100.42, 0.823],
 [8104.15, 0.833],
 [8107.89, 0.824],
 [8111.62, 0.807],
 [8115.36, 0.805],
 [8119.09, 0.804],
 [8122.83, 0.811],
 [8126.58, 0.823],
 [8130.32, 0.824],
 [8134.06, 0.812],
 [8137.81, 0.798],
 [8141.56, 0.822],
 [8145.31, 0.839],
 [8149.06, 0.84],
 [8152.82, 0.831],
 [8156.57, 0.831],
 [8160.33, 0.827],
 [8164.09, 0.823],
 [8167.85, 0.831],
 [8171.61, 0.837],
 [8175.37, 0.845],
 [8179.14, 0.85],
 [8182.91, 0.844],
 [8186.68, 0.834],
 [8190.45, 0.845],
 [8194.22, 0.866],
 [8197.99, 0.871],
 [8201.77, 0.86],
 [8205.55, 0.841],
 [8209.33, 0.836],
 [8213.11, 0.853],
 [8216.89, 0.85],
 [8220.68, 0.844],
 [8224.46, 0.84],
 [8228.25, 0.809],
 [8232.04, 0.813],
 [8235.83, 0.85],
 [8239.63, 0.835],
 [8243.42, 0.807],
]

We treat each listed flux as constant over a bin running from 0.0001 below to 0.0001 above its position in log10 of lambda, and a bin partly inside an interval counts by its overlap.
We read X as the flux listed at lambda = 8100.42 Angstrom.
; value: 0.823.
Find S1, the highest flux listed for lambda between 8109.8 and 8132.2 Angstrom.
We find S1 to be 0.824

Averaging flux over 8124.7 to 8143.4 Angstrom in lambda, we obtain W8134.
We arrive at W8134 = 0.816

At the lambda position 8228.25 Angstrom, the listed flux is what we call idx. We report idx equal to 0.809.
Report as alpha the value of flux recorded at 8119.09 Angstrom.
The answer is 0.804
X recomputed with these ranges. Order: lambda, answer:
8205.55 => 0.841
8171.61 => 0.837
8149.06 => 0.84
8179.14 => 0.85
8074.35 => 0.819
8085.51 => 0.846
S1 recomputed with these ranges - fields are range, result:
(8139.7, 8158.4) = 0.84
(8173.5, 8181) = 0.85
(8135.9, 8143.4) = 0.822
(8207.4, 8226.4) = 0.853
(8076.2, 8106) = 0.854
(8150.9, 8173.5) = 0.837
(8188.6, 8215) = 0.871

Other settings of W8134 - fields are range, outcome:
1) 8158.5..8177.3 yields 0.833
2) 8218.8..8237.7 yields 0.831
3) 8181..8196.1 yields 0.847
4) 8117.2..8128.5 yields 0.813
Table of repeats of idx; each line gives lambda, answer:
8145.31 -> 0.839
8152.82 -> 0.831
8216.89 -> 0.85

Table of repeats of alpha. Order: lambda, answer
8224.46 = 0.84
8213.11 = 0.853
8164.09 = 0.823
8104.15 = 0.833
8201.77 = 0.86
